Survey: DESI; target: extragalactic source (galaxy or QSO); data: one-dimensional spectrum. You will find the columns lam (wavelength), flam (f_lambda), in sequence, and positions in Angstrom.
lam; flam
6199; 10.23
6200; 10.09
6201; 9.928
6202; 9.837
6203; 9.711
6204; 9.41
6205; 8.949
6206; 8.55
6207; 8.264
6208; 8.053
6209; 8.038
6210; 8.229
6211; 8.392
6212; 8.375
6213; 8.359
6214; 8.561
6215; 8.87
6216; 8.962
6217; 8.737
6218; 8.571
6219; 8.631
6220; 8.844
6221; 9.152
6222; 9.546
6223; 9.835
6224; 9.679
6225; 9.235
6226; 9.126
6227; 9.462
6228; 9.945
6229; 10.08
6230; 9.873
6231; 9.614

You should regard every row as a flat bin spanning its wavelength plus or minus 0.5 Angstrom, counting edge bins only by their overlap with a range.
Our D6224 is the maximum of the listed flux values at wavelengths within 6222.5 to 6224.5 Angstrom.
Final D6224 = 9.835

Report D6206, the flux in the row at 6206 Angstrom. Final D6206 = 8.55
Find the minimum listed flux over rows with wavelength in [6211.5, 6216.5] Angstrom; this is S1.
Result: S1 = 8.359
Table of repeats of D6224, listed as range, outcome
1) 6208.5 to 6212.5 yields 8.392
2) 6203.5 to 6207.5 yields 9.41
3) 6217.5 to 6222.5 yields 9.546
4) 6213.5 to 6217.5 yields 8.962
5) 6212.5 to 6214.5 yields 8.561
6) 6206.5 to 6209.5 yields 8.264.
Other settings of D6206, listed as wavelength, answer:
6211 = 8.392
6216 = 8.962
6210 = 8.229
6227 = 9.462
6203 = 9.711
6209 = 8.038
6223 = 9.835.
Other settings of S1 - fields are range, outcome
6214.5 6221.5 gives 8.571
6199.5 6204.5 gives 9.41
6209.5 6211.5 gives 8.229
